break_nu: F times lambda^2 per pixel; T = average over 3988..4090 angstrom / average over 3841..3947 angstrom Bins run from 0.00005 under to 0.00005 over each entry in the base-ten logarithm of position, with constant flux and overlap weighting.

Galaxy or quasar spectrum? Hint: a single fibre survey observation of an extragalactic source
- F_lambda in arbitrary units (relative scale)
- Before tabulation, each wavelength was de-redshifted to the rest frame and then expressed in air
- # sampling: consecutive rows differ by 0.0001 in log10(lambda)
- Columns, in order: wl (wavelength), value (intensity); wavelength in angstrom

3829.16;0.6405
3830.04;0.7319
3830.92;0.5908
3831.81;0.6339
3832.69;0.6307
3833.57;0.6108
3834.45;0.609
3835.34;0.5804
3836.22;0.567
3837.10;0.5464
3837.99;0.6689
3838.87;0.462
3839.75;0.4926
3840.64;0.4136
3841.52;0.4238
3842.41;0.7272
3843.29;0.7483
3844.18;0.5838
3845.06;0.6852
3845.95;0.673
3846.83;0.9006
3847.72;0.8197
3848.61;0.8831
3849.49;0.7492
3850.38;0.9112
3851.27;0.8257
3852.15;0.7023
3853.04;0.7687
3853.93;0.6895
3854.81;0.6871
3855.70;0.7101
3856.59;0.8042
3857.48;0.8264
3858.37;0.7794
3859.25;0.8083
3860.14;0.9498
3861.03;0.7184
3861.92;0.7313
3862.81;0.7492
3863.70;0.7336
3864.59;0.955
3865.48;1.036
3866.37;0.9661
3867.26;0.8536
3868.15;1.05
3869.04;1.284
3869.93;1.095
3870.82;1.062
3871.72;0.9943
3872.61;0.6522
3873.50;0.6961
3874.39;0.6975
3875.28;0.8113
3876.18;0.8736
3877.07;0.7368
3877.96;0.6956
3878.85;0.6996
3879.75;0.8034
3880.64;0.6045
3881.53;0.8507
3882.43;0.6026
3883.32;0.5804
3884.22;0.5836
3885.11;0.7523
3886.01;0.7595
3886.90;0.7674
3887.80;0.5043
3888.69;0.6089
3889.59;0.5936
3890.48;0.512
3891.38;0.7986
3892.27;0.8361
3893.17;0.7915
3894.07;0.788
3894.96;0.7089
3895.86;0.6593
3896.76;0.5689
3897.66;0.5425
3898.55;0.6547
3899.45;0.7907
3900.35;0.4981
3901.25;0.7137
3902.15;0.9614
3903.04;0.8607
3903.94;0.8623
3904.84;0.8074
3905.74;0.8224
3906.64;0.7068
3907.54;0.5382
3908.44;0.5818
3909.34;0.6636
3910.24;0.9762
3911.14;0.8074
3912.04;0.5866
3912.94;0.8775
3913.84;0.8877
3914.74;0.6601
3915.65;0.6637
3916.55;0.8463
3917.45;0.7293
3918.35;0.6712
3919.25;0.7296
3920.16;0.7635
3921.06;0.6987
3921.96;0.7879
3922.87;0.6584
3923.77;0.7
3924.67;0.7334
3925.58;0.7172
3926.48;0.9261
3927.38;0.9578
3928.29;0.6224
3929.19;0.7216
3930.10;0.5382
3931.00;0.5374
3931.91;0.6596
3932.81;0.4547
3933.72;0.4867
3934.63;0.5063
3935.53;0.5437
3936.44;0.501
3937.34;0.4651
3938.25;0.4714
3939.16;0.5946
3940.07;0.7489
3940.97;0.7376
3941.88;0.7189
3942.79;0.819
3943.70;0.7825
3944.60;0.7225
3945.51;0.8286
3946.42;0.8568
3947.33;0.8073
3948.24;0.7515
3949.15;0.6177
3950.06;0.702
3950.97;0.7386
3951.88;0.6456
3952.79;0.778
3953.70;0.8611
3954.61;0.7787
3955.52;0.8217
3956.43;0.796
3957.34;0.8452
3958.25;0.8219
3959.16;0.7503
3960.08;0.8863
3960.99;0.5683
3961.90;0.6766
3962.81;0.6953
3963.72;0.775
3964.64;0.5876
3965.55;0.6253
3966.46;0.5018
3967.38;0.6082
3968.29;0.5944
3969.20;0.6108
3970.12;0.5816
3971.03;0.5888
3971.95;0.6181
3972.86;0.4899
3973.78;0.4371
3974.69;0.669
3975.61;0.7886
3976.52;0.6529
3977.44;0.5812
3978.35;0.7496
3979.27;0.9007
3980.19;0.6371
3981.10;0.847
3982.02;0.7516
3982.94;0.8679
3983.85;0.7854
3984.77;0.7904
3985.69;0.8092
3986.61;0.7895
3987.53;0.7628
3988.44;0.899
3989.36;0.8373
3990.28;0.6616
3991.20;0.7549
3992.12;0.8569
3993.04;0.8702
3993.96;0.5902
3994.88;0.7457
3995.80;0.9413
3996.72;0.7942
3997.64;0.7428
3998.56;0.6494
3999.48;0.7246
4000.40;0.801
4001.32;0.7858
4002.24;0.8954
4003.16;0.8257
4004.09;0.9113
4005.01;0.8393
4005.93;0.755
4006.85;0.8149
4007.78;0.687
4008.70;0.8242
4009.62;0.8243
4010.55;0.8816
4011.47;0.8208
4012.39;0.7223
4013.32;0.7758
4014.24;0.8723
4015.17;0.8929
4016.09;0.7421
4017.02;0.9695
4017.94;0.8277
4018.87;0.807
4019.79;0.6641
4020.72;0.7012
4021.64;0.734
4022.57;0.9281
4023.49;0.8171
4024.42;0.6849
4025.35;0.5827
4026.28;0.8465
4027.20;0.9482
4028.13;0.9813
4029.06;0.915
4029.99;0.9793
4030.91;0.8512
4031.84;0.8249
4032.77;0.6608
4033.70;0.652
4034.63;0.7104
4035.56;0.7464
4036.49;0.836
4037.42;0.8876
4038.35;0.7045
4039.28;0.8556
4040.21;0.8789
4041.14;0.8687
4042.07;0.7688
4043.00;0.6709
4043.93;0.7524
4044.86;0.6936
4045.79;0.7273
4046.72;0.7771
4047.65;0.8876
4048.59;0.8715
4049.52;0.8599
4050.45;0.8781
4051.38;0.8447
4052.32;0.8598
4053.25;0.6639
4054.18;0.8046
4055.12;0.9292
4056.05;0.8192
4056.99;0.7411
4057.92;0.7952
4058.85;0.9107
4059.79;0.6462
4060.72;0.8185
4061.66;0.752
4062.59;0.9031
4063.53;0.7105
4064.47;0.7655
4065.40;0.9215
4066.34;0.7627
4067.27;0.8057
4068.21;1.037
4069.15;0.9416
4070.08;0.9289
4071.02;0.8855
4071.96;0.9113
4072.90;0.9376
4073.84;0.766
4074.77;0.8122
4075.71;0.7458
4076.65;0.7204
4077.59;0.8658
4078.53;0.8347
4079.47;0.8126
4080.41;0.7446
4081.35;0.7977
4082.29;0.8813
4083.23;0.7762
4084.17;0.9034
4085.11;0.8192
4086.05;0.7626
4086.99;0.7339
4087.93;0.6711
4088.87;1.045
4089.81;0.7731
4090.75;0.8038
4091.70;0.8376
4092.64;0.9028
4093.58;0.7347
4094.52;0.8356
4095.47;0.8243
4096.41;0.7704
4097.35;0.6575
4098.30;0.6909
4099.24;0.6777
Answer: 1.2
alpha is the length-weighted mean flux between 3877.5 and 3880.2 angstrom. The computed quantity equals 0.733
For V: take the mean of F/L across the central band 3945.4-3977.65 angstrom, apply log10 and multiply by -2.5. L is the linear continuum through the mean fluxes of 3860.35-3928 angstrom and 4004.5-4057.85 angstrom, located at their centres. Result 0.13 mag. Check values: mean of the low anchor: 0.762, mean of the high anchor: 0.805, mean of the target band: 0.692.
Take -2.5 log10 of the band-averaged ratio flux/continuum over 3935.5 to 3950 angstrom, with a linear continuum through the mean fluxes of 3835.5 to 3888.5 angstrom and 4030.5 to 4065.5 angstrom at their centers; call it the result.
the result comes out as 0.124 mag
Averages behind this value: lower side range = 0.756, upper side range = 0.795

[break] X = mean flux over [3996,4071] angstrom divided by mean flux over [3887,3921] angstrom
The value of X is 1.13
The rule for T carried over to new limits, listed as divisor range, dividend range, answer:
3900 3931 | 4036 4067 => 1.16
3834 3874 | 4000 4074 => 1.16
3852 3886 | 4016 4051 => 1.08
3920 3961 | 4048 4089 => 1.25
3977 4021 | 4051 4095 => 1.08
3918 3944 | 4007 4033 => 1.29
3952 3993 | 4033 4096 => 1.18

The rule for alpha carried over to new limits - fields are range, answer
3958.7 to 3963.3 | 0.716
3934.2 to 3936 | 0.526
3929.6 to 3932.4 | 0.579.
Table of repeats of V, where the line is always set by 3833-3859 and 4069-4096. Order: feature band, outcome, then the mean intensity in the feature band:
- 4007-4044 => -0.01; 0.803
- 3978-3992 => -0.03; 0.791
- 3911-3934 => 0.03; 0.709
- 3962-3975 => 0.25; 0.6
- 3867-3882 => -0.21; 0.85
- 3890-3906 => -0.02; 0.731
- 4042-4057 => 0.01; 0.799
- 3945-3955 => -0.02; 0.76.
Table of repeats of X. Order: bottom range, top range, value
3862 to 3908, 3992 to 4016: 1.05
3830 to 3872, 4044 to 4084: 1.08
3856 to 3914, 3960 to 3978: 0.81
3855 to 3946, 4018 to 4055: 1.08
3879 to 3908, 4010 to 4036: 1.15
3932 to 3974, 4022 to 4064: 1.20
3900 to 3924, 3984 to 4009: 1.06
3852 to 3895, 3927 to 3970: 0.87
